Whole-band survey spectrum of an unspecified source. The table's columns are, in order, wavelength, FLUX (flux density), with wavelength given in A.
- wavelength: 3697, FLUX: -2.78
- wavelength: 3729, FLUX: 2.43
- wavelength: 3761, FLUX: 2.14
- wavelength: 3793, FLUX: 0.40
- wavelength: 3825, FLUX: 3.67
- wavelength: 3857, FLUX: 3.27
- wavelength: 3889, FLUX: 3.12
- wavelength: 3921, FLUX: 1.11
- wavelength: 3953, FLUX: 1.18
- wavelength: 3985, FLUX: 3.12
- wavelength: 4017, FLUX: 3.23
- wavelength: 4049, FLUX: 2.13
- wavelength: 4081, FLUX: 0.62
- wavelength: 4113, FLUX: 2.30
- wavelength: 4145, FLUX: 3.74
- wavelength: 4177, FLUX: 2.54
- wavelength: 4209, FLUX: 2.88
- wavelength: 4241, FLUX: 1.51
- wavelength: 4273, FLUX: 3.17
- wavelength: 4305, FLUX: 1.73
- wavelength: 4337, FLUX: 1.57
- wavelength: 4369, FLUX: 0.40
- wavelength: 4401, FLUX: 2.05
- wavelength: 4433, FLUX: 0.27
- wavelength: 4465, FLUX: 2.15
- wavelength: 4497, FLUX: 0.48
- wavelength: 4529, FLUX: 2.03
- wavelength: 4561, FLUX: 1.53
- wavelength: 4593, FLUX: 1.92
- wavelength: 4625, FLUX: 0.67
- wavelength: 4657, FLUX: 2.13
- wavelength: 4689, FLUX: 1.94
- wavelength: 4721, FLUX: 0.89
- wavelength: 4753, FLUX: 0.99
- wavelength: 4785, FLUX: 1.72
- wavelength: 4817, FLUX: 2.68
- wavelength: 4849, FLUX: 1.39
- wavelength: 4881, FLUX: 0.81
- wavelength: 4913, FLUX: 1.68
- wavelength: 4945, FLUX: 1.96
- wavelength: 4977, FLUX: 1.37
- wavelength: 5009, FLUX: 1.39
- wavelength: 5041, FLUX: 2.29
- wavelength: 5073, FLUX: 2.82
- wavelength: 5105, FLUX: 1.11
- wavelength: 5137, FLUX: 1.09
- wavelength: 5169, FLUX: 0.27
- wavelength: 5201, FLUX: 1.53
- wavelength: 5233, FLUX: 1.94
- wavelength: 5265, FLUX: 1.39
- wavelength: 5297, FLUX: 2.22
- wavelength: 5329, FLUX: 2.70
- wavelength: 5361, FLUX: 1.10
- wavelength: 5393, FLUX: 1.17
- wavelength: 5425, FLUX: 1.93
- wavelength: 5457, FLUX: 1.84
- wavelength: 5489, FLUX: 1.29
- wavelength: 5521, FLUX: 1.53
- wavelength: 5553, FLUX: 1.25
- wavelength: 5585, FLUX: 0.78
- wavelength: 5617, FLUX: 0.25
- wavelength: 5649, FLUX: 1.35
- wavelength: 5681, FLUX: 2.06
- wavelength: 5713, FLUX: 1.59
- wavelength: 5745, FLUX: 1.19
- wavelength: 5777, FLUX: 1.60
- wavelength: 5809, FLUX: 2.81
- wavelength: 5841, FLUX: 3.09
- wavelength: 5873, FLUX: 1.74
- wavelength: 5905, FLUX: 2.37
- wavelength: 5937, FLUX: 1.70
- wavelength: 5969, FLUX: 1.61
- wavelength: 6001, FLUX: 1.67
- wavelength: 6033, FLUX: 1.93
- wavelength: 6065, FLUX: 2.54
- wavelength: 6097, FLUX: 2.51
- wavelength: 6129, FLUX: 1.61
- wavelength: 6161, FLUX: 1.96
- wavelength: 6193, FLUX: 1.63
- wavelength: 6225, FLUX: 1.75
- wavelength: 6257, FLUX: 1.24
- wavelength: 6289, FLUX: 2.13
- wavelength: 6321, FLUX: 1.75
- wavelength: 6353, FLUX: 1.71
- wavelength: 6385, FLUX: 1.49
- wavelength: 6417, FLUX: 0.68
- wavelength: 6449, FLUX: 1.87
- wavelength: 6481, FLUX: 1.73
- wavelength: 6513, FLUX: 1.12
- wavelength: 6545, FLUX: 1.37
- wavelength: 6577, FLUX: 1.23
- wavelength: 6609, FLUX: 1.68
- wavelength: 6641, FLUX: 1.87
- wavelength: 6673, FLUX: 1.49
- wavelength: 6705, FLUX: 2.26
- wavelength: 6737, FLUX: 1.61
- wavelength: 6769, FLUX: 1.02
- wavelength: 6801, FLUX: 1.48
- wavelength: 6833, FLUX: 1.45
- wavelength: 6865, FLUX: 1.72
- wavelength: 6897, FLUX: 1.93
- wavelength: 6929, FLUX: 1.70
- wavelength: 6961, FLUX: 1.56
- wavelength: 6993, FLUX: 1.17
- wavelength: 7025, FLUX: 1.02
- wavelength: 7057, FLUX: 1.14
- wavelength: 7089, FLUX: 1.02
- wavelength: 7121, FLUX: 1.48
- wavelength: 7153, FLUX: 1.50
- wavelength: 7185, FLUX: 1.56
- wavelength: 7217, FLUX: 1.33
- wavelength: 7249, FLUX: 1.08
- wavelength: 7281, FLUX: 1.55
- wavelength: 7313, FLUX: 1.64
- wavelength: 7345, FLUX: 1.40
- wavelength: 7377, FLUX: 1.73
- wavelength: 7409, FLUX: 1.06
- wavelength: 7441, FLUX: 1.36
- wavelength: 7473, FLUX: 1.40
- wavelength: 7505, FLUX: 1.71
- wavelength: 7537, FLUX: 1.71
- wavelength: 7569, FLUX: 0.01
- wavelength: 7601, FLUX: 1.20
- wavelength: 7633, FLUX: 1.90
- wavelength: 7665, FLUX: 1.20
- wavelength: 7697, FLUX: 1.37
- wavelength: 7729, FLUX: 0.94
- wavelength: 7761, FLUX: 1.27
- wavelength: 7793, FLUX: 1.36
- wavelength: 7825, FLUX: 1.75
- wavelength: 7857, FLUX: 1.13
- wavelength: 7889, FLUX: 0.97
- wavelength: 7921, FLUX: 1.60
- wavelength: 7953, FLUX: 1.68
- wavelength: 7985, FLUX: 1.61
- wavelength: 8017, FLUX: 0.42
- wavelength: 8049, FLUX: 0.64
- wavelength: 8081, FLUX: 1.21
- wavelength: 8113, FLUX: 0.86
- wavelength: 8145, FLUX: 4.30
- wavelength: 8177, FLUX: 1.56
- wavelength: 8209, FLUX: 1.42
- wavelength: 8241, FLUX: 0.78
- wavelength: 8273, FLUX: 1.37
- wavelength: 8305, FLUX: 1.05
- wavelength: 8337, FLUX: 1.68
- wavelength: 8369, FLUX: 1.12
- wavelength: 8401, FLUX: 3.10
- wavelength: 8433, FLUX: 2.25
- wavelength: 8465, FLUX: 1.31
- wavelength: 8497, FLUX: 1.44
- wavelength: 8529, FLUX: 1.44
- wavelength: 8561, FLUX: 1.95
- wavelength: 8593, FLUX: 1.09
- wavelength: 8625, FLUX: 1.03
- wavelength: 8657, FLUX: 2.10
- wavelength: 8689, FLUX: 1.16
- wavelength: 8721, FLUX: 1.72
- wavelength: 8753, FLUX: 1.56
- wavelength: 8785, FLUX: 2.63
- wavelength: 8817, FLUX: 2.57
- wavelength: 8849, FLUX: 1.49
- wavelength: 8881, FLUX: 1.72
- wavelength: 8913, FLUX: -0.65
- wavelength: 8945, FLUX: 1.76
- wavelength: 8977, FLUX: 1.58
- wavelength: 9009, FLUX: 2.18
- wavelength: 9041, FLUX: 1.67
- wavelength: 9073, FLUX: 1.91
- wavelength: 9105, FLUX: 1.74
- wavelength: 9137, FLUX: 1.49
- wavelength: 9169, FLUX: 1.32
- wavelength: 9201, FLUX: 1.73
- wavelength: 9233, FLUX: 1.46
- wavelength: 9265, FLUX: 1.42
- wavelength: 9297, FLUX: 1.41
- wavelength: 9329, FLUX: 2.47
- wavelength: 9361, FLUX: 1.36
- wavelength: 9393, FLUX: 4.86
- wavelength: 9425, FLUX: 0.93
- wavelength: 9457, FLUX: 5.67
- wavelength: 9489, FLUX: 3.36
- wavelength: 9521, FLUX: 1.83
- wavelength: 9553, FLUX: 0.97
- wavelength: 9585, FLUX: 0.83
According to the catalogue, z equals 1.19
